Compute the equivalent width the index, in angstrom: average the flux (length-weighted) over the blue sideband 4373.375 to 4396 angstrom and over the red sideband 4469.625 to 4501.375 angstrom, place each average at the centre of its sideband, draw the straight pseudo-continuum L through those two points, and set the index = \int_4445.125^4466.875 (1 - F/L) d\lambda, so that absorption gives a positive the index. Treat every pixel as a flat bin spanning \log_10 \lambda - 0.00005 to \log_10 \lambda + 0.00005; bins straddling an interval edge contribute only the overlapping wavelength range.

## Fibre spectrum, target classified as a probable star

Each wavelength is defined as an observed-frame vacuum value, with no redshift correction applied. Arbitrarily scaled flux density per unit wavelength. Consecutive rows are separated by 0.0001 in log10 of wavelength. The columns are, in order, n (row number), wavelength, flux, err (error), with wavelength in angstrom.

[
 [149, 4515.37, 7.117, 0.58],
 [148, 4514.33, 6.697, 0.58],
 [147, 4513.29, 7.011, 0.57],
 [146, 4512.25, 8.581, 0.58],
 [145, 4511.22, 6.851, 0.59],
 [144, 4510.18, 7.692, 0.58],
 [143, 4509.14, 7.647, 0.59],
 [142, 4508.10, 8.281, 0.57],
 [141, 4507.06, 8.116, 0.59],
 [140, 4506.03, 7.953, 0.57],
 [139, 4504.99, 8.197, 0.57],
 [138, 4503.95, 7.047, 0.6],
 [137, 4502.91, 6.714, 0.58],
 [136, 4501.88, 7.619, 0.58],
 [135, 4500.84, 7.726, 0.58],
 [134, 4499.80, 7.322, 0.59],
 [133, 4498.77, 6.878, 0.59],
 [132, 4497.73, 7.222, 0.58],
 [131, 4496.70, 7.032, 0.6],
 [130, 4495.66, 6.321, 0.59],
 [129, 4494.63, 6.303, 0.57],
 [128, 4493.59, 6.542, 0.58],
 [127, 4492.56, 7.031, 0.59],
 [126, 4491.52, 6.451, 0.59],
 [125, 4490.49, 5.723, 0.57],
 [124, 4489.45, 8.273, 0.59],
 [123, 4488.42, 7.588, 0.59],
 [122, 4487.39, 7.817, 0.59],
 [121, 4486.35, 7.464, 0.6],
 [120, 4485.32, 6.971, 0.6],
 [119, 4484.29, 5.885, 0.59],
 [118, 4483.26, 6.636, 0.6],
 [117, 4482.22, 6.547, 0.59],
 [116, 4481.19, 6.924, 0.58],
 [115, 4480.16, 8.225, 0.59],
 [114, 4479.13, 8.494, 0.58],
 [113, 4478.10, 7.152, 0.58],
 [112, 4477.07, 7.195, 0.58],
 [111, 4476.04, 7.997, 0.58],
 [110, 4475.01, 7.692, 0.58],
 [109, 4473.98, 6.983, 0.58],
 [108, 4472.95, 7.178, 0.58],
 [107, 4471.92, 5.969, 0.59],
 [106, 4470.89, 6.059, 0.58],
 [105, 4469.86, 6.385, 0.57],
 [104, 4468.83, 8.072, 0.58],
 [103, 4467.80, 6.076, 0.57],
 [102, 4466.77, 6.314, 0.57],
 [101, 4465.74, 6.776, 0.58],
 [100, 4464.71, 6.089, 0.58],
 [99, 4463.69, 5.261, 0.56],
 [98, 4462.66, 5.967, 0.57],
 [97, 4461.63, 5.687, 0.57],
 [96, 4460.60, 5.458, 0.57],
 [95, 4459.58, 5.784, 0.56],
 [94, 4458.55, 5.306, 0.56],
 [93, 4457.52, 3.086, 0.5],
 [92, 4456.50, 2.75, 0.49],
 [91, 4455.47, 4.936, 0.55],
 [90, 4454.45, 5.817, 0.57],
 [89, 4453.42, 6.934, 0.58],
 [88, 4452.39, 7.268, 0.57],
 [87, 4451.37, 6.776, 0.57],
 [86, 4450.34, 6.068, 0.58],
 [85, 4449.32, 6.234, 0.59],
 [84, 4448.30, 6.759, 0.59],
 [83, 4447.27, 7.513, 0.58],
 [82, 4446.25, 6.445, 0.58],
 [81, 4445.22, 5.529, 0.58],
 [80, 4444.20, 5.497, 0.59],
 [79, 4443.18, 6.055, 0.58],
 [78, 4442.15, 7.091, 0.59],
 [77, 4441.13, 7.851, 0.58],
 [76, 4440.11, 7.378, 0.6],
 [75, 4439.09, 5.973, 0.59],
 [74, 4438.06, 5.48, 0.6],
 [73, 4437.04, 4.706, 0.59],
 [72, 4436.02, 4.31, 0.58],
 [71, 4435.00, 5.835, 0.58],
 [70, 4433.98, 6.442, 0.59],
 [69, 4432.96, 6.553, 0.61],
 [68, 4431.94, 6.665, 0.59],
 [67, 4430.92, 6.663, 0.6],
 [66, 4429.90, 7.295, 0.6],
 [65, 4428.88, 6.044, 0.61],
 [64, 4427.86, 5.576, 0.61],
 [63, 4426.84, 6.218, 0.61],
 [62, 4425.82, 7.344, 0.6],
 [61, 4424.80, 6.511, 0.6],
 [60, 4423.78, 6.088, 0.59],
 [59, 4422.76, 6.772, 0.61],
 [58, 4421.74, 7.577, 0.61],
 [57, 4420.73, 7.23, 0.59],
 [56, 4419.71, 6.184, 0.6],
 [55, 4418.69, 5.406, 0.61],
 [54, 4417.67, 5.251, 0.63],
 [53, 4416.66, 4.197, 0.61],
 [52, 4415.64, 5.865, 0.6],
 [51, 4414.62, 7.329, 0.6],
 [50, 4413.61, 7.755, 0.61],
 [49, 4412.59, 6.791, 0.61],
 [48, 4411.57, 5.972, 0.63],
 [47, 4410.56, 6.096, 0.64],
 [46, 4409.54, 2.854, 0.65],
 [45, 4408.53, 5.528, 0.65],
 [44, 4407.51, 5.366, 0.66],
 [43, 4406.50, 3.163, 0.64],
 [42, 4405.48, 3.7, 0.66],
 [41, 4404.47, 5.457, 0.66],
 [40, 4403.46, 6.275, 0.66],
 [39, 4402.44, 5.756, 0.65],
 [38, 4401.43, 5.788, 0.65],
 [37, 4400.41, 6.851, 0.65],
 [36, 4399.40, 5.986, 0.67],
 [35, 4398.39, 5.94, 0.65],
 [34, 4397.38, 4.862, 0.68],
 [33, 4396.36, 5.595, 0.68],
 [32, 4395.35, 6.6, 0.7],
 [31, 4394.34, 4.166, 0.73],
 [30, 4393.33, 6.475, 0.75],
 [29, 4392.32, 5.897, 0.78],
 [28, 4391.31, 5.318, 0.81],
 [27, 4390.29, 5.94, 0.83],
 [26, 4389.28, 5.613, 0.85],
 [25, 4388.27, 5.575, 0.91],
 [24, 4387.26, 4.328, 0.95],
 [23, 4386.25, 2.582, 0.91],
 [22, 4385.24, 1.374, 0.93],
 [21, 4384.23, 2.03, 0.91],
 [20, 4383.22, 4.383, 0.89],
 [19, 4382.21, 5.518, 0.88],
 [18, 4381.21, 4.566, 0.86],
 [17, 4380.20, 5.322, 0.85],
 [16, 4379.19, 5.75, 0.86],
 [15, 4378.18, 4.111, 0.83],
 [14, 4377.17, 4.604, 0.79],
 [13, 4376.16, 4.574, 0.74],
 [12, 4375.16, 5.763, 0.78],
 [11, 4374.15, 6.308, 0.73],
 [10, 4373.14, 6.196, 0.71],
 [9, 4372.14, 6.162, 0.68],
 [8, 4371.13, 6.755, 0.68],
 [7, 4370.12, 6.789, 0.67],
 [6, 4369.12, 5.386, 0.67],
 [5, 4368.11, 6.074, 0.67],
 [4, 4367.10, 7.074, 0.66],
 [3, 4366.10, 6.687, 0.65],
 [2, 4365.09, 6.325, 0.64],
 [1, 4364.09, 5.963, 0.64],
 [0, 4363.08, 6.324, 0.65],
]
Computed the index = 1.9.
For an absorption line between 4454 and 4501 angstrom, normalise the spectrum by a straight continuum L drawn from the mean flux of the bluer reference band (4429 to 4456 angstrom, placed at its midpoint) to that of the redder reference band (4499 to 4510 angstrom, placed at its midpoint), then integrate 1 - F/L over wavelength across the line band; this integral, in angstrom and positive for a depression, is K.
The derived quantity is 3.5 angstrom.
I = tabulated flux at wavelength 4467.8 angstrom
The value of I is 6.076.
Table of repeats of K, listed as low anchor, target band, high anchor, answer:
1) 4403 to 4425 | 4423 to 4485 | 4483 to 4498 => 0.2 angstrom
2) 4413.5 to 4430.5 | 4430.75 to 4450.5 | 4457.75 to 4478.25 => 0.4 angstrom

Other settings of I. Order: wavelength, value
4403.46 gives 6.275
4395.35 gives 6.6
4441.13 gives 7.851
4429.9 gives 7.295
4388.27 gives 5.575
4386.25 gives 2.582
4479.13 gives 8.494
